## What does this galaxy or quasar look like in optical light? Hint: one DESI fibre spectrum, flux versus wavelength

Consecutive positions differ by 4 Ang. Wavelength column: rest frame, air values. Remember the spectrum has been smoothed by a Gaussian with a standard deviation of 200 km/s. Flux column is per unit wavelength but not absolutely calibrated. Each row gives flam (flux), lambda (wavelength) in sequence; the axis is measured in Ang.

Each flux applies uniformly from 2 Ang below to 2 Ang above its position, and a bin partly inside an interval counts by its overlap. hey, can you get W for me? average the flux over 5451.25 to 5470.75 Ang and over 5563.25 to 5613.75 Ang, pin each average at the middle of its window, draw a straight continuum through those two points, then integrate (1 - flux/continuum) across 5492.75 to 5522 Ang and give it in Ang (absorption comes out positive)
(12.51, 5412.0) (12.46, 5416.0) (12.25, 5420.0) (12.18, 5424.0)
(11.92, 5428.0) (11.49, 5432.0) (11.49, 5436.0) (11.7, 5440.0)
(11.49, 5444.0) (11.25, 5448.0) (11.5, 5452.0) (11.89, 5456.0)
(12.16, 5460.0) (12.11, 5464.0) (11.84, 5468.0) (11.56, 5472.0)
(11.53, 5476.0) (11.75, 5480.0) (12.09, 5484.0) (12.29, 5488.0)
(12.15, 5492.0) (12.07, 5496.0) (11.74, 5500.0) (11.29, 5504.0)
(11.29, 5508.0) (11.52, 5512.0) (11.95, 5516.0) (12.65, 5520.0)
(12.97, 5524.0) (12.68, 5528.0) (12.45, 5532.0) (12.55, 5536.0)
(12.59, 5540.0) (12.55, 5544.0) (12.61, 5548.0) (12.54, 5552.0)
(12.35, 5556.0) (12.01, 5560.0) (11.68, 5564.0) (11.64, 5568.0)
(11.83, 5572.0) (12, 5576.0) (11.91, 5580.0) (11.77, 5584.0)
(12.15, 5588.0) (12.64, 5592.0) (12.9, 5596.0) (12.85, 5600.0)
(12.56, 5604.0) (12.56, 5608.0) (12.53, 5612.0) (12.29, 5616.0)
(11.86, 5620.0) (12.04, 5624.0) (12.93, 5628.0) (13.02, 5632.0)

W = 0.6 Ang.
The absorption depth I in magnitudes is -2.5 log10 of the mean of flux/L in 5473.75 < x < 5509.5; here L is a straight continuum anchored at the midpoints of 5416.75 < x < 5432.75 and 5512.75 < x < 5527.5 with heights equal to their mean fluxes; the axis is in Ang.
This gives 0.05 mag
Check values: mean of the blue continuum 12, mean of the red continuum 12.5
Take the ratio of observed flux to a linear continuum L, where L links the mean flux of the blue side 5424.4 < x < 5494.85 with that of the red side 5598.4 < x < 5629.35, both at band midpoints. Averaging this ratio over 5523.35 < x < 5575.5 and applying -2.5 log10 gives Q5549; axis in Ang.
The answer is -0.01 mag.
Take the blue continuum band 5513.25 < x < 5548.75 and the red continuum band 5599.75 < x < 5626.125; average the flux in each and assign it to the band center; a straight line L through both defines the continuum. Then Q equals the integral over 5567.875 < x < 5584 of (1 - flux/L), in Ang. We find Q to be 0.7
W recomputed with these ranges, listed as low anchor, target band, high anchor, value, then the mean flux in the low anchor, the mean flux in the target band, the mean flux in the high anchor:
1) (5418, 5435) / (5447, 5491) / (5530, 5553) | 1.17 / 11.9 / 11.8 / 12.5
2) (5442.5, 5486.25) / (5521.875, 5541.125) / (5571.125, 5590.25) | -1.28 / 11.7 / 12.7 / 11.9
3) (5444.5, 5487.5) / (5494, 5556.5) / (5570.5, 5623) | -1.15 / 11.8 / 12.2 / 12.3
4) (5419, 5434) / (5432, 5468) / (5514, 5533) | 1.17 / 11.9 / 11.7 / 12.5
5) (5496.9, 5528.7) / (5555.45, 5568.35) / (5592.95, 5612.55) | 0.48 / 12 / 11.9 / 12.7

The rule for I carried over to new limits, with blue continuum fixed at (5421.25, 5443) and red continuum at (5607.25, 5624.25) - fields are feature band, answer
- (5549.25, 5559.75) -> -0.026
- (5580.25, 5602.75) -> -0.020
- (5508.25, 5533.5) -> -0.026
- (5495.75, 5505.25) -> 0.026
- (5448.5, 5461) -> 0.006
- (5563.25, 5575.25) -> 0.035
